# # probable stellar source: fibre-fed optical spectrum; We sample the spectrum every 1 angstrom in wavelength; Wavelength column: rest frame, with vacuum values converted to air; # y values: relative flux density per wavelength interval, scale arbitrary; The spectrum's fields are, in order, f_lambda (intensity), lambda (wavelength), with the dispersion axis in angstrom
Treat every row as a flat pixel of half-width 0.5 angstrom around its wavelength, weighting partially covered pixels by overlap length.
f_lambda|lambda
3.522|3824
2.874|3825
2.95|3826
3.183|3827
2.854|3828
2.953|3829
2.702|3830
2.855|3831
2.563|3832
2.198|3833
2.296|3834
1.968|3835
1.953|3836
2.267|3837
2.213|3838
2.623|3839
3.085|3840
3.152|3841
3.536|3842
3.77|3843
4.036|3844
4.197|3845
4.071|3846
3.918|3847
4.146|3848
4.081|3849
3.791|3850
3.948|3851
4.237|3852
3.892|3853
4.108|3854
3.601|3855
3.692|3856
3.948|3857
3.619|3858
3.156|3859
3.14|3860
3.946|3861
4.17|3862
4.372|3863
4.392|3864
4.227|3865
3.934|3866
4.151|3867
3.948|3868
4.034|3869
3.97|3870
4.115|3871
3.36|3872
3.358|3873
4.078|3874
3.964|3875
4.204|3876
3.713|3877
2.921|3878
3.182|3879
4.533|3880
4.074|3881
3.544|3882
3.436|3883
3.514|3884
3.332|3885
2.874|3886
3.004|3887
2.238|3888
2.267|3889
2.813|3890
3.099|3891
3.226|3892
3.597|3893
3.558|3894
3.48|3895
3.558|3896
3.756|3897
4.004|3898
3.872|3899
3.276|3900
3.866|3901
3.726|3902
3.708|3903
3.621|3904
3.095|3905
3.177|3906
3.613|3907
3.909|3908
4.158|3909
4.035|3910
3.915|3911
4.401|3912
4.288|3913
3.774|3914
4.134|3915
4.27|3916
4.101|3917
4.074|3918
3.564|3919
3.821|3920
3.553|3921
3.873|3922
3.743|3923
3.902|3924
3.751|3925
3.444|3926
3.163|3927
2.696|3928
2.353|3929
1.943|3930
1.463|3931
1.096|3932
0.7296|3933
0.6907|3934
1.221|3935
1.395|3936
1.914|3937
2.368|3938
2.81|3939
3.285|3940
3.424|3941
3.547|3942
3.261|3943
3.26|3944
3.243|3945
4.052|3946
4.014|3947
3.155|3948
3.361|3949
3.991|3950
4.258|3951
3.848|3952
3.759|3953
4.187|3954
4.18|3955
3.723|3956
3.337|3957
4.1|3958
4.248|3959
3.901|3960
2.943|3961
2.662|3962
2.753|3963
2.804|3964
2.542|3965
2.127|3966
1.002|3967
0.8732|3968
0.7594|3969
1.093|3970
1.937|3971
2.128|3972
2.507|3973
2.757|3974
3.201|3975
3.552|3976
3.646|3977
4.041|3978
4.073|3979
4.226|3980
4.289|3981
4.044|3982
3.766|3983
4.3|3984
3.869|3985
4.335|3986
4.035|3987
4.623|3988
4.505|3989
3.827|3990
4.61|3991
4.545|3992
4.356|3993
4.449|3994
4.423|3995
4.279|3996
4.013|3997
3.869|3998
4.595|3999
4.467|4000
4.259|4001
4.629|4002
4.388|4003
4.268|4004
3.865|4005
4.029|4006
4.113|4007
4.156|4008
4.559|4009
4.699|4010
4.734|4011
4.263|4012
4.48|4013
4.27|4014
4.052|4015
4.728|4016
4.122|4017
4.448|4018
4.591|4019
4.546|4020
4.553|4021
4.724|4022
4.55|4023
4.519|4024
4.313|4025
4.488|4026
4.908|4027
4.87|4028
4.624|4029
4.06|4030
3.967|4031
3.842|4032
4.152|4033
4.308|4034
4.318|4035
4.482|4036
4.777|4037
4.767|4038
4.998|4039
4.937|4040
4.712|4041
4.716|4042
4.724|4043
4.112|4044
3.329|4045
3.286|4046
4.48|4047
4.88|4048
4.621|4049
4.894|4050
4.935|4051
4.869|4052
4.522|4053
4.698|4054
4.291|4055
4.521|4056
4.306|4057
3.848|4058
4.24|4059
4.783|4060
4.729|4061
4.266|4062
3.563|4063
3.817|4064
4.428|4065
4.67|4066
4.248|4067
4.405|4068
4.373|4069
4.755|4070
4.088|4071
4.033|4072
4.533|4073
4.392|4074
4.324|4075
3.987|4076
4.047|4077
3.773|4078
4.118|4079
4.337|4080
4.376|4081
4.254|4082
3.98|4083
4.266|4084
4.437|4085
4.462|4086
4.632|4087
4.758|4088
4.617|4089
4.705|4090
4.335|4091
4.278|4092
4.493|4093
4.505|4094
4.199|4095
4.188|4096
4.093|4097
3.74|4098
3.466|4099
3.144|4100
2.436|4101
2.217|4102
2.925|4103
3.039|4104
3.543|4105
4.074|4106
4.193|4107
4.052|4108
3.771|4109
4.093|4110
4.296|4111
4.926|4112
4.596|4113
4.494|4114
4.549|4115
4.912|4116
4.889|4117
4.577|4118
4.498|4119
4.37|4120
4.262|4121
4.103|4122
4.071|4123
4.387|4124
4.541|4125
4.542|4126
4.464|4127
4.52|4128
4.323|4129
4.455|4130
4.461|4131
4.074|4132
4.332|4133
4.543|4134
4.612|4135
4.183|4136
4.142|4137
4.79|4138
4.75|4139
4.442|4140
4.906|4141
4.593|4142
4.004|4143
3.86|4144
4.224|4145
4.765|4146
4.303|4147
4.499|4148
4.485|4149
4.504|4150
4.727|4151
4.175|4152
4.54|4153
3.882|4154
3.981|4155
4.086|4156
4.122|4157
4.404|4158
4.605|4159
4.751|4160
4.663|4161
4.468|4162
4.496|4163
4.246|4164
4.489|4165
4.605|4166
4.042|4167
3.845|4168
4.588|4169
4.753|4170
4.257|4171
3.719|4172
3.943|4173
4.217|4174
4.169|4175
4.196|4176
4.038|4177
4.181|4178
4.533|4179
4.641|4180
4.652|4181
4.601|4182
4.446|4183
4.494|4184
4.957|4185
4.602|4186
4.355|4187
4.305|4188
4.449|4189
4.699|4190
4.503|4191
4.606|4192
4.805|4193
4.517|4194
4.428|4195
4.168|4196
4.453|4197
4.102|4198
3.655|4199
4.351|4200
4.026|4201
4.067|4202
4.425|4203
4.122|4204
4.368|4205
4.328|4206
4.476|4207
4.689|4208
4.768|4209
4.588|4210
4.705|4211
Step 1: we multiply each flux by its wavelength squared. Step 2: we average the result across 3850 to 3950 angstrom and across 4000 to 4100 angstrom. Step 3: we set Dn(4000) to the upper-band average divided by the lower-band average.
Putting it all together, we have 1.4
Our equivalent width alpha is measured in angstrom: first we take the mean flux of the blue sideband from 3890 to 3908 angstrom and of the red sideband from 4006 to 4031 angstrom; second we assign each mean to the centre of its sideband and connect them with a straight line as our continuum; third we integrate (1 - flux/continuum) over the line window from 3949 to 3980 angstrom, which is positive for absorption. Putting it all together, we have 7.5 angstrom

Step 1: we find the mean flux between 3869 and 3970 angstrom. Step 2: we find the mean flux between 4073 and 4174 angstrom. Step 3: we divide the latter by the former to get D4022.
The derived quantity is 1.30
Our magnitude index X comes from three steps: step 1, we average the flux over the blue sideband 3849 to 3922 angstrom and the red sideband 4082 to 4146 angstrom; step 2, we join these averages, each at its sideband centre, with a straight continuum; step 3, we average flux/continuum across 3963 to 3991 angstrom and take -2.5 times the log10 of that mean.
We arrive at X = 0.235 mag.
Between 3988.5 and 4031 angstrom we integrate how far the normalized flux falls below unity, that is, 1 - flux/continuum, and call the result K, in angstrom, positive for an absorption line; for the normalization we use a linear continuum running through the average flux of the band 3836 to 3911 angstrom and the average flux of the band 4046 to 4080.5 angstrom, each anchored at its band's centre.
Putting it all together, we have -2.5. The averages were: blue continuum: 3.62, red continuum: 4.36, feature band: 4.39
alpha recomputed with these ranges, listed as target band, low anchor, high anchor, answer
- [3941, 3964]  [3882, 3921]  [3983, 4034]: 2.0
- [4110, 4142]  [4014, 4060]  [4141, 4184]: -0.7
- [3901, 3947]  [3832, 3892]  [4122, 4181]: 6.0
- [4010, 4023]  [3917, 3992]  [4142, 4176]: -3.5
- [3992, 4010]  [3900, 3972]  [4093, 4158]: -4.1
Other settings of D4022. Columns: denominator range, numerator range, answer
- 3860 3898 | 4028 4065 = 1.22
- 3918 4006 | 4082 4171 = 1.28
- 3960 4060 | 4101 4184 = 1.07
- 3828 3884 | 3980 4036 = 1.22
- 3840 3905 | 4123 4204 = 1.19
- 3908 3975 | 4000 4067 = 1.44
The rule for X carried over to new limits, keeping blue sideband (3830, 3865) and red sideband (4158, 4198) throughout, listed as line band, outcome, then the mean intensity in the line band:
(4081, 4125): 0.014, 4.14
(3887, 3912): 0.032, 3.49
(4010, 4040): -0.131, 4.48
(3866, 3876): -0.116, 3.9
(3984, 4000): -0.114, 4.29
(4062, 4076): -0.045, 4.27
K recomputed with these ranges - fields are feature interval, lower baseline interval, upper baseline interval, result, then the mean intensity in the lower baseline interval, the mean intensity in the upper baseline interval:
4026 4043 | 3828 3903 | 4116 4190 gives -2.1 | 3.49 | 4.4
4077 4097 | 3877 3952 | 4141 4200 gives -1.6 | 3.3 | 4.37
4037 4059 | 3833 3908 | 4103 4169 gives -2.3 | 3.54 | 4.35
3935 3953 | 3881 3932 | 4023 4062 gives 2.6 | 3.45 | 4.47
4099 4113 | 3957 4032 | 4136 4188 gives 2.0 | 3.86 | 4.38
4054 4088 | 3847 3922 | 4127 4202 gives -1.1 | 3.72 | 4.38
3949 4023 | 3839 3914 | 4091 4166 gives 2.7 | 3.69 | 4.25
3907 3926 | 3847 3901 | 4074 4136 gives -0.8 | 3.67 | 4.19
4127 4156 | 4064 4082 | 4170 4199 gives -0.3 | 4.27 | 4.39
